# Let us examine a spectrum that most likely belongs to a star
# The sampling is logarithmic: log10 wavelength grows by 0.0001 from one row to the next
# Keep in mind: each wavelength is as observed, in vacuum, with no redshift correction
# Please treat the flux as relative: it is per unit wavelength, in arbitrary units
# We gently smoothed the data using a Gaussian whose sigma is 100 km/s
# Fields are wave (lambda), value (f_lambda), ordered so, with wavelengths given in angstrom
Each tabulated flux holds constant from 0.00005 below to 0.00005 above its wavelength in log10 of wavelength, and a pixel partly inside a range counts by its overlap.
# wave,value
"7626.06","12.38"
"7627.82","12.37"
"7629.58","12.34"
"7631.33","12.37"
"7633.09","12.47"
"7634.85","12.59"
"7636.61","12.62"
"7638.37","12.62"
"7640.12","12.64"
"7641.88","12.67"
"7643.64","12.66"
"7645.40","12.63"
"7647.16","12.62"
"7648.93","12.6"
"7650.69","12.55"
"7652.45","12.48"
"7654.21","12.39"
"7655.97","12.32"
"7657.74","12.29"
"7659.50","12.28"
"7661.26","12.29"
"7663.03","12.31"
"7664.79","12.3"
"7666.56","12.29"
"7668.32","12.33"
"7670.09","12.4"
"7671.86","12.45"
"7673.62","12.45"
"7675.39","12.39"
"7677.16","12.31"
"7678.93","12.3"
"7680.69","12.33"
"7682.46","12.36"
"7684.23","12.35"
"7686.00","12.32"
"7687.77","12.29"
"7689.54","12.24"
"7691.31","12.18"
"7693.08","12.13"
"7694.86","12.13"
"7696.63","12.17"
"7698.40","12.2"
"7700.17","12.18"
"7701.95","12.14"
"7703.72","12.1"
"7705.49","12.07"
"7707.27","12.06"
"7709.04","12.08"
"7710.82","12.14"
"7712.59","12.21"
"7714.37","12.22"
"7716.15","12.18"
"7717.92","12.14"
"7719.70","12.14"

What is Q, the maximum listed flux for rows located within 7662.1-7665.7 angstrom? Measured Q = 12.31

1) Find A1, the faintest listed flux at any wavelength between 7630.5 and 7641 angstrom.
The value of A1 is 12.37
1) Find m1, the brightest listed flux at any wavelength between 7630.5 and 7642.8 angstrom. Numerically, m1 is 12.67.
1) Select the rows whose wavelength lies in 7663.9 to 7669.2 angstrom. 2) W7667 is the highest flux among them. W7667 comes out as 12.33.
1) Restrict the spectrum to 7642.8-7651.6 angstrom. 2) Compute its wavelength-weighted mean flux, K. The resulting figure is 12.6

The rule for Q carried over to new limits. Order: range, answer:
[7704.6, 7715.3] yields 12.22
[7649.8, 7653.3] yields 12.55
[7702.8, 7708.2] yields 12.1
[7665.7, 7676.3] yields 12.45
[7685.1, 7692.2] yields 12.32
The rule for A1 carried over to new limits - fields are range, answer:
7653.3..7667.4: 12.28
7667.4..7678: 12.31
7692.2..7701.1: 12.13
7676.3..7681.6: 12.3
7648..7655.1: 12.39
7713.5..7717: 12.18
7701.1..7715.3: 12.06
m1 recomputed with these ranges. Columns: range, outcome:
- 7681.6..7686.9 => 12.36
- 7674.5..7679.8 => 12.39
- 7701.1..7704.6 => 12.14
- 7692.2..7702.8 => 12.2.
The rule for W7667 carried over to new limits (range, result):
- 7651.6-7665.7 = 12.48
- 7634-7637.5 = 12.62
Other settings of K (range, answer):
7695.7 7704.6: 12.2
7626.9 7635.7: 12.4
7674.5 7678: 12.3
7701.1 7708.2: 12.1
